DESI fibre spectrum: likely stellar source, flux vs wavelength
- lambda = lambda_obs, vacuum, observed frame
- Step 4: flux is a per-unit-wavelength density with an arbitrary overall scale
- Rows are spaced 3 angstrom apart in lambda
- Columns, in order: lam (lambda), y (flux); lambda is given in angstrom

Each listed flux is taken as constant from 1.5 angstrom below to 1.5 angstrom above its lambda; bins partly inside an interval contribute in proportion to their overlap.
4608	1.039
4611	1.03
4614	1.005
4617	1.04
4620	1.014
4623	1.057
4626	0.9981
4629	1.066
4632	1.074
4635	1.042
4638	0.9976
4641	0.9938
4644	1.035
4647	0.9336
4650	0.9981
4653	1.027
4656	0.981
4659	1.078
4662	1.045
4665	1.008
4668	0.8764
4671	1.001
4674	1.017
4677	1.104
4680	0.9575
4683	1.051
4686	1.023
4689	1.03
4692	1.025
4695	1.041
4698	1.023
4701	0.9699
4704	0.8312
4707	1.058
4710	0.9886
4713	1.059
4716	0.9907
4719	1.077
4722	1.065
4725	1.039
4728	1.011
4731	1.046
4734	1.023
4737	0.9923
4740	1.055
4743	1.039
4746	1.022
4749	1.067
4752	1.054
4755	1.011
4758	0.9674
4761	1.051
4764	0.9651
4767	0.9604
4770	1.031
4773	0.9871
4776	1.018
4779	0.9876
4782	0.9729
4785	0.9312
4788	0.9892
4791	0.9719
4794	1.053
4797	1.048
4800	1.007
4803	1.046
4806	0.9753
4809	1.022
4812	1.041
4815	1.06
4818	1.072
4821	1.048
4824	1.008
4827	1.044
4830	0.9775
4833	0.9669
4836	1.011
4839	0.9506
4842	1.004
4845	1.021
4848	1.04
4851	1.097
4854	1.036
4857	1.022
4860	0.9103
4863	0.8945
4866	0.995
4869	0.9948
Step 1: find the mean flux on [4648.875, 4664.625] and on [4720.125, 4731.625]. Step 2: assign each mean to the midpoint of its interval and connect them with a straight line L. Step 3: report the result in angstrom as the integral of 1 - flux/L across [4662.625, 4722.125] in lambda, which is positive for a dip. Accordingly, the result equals 1.40 angstrom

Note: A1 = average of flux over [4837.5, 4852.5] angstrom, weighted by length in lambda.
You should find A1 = 1.02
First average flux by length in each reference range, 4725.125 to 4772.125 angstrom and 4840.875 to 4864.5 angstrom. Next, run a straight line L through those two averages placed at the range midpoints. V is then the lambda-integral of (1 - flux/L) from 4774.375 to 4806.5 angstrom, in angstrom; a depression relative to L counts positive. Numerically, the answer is 0.4 angstrom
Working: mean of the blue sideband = 1.02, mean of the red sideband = 1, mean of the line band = 1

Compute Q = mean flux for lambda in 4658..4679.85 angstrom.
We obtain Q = 1.01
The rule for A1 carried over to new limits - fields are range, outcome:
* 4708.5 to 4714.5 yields 1.02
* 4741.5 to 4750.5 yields 1.04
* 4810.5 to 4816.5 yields 1.05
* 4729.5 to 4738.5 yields 1.02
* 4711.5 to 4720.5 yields 1.04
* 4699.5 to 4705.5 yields 0.901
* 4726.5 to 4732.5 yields 1.03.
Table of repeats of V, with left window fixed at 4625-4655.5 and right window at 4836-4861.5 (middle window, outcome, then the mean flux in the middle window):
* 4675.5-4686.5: -0.2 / 1.03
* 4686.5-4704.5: 0.3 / 0.997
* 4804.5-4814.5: -0.1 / 1.02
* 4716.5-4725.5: -0.4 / 1.05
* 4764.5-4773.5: 0.2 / 0.99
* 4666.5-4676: 0.4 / 0.972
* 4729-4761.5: -0.5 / 1.03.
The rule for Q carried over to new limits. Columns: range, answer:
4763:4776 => 0.99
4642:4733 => 1.01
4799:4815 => 1.02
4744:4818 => 1.01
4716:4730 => 1.04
